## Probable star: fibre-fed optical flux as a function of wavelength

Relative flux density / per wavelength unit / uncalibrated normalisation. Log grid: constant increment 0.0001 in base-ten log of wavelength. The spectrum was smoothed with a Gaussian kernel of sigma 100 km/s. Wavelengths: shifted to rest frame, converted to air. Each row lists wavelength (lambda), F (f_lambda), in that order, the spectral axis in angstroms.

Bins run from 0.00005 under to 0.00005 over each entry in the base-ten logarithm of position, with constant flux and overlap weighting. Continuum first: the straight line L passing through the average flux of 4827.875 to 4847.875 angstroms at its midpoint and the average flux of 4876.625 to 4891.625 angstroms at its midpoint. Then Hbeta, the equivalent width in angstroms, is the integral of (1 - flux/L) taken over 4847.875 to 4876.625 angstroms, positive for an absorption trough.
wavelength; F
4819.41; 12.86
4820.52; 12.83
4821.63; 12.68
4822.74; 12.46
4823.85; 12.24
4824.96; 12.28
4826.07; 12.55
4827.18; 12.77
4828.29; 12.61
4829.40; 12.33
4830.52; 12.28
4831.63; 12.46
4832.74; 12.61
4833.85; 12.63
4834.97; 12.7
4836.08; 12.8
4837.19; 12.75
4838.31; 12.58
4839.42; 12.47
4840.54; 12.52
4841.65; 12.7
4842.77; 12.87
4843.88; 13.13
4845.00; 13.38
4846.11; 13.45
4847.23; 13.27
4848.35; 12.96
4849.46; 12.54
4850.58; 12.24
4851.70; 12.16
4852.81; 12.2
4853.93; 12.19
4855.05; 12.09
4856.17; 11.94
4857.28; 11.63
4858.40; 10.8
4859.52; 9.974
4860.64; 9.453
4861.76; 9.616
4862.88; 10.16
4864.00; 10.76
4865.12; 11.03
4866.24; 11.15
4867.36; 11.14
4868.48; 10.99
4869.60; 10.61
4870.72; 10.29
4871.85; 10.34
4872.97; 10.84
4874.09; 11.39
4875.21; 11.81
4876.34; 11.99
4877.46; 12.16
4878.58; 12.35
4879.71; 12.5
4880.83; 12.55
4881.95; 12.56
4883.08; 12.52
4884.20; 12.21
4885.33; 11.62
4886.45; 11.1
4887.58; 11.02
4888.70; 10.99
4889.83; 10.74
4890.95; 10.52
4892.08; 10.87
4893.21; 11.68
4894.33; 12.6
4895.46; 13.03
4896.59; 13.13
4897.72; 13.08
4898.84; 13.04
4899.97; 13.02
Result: 2.4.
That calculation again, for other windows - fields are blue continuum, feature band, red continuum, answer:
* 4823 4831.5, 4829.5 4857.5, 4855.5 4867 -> -2.42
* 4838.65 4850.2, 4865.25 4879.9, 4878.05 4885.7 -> 1.37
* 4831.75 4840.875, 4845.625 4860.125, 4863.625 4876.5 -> -0.32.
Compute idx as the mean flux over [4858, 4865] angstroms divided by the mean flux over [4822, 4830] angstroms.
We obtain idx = 0.82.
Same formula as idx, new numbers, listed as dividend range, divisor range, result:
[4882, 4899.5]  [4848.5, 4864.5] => 1.05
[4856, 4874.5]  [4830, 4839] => 0.85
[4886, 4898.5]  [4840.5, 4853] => 0.92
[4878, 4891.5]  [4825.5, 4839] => 0.93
